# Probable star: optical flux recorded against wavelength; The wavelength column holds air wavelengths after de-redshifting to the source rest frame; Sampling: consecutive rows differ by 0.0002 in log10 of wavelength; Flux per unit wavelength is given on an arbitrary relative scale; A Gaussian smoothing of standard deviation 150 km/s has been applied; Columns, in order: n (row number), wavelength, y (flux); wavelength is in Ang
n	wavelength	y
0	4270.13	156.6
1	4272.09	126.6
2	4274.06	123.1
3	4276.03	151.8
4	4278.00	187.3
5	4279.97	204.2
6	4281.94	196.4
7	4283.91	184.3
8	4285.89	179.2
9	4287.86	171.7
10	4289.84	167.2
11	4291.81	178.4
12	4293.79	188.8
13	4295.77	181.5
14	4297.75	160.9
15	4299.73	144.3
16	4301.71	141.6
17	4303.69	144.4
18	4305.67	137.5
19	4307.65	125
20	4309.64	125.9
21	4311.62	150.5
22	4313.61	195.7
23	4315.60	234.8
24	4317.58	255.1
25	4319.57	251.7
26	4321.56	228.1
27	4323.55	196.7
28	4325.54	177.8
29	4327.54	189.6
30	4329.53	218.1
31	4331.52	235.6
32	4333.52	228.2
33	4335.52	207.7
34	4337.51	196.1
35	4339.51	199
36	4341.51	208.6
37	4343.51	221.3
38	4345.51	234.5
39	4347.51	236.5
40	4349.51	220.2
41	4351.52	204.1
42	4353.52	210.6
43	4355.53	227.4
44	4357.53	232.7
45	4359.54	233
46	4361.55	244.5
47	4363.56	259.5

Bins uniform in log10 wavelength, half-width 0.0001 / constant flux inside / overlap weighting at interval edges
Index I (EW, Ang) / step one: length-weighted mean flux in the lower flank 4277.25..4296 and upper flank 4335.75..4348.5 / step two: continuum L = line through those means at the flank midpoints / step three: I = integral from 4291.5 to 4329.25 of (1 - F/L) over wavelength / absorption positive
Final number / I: 3.4 Ang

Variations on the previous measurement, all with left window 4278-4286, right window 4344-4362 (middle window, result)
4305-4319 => 1.9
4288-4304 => 2.7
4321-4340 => 0.7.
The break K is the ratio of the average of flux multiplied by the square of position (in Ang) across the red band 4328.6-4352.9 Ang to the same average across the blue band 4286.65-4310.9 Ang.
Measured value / 1.4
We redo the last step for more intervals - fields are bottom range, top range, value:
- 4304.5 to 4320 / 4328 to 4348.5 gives 1.21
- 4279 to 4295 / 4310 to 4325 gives 1.17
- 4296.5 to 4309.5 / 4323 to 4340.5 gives 1.47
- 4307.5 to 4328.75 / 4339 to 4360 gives 1.14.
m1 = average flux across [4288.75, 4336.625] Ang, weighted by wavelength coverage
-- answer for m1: 186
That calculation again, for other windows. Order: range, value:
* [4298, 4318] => 163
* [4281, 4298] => 179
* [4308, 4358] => 210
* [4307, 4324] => 197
